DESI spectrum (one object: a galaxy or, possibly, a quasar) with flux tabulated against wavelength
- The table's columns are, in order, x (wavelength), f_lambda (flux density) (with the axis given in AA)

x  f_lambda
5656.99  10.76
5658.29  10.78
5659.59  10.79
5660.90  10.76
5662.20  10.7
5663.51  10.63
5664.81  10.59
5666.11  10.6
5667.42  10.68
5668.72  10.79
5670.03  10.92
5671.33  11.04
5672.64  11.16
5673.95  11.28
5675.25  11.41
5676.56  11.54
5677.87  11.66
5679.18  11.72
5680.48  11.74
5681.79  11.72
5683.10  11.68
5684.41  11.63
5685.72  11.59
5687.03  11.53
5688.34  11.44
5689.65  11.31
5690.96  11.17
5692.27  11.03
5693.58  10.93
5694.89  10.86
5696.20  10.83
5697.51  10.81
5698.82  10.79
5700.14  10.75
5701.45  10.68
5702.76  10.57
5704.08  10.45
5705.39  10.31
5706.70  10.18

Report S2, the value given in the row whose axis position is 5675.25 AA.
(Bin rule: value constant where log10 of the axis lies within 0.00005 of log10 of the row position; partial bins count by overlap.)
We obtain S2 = 11.41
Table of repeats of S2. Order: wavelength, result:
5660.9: 10.76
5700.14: 10.75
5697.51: 10.81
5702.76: 10.57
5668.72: 10.79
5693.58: 10.93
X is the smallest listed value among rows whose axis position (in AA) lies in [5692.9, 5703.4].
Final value 10.57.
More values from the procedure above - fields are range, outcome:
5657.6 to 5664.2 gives 10.63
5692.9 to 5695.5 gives 10.86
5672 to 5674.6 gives 11.16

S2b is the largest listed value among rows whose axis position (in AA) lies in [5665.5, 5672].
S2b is 11.04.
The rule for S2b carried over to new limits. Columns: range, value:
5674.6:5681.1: 11.74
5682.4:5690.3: 11.68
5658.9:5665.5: 10.79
